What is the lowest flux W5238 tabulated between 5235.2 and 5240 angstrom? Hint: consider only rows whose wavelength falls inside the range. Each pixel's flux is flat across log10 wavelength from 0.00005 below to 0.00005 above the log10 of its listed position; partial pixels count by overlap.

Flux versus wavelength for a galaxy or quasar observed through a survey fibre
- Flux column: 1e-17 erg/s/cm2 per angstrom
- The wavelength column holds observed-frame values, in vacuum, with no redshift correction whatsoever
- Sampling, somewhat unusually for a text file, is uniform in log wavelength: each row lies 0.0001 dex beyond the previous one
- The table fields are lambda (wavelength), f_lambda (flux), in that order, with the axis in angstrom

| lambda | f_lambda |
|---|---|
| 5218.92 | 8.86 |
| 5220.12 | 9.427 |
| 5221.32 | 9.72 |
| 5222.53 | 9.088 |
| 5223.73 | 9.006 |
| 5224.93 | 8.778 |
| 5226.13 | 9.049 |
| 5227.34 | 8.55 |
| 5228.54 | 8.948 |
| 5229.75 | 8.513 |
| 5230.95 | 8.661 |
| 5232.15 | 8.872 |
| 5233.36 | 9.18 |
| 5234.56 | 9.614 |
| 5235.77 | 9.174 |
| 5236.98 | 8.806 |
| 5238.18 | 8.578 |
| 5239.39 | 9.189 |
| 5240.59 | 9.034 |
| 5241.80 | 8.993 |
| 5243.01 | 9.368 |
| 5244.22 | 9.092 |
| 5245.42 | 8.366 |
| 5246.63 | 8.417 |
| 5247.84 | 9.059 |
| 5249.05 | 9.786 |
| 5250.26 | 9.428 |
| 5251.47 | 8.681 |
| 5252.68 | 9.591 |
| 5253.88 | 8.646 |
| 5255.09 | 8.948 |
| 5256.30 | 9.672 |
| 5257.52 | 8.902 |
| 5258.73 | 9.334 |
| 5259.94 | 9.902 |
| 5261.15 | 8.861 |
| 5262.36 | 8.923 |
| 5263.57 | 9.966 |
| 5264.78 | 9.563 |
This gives 8.578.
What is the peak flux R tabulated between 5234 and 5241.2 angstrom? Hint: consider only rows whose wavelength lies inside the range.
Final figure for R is 9.614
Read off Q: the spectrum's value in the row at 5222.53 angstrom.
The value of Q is 9.088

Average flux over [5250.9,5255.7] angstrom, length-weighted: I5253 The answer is 8.99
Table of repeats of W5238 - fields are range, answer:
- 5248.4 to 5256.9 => 8.646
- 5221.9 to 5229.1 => 8.55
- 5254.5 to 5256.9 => 8.948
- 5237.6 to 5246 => 8.366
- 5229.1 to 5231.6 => 8.513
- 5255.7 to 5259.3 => 8.902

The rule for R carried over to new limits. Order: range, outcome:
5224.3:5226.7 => 9.049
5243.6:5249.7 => 9.786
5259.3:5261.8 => 9.902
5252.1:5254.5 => 9.591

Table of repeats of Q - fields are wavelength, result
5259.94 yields 9.902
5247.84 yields 9.059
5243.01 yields 9.368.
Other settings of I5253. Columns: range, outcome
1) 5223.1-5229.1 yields 8.88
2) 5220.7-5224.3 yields 9.27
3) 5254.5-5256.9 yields 9.31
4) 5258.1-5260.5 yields 9.61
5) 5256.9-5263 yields 9.18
